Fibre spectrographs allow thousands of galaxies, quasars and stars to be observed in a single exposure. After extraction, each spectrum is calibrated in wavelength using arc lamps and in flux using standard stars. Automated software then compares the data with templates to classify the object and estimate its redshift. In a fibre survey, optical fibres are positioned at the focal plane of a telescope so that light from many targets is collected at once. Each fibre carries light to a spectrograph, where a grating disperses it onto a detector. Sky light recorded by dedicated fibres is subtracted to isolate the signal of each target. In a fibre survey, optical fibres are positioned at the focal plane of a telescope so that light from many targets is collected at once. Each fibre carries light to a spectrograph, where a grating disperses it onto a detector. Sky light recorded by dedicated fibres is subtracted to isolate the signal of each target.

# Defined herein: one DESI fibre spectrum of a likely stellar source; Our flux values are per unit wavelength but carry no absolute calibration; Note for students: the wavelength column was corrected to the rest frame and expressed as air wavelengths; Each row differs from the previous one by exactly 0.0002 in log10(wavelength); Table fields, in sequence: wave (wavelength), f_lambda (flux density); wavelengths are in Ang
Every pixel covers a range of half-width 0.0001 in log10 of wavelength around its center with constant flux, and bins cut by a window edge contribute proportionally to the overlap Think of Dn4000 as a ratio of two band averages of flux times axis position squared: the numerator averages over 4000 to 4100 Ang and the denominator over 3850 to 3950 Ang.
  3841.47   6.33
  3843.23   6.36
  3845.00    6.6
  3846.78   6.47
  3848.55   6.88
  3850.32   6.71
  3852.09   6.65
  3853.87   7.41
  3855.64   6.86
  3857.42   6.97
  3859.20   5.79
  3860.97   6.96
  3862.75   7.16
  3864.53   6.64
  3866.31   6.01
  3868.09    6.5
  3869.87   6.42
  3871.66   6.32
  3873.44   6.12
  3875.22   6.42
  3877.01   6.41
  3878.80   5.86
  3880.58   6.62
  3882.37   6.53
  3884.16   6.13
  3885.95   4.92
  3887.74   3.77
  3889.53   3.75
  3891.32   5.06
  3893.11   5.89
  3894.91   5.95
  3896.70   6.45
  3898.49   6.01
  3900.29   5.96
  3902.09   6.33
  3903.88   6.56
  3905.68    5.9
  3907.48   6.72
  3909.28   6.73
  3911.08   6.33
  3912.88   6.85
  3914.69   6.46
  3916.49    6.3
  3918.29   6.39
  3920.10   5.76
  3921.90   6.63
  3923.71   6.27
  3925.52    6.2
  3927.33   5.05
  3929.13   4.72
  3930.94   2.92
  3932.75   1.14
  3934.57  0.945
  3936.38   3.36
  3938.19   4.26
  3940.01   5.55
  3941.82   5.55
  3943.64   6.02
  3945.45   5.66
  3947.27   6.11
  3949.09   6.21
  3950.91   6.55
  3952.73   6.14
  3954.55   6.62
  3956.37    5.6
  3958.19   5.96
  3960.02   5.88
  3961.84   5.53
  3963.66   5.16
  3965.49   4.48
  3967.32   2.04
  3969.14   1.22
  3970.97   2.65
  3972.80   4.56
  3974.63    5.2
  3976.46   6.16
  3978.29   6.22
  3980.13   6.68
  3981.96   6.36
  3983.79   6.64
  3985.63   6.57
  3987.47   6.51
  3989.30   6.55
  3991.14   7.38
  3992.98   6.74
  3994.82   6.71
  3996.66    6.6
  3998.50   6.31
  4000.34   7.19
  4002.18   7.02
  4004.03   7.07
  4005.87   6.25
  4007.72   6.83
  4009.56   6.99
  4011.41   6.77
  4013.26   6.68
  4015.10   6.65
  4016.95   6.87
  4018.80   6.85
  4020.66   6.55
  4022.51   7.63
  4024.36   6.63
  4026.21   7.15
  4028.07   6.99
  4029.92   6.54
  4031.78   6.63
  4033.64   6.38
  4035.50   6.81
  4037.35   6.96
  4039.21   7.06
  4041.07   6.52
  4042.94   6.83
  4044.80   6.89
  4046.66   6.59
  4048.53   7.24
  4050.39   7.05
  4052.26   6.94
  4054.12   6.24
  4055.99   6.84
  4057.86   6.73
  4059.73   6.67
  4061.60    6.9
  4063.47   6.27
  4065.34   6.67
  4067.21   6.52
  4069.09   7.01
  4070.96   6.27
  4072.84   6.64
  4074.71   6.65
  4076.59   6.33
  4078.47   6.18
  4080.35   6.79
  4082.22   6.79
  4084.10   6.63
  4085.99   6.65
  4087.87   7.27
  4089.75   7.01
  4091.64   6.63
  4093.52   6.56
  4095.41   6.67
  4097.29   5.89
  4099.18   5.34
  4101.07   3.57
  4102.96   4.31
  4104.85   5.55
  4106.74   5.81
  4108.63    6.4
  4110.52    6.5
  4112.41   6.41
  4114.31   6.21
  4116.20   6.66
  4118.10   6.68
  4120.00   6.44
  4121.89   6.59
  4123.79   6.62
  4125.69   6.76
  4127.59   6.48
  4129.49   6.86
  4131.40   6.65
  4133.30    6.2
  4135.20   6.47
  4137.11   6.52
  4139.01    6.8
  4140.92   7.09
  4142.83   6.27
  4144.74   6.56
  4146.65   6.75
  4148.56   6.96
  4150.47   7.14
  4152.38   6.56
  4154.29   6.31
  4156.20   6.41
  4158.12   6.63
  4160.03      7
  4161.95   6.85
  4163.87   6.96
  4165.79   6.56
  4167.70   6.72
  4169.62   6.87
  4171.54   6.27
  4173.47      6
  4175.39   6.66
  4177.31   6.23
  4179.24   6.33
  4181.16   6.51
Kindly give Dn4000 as 1.3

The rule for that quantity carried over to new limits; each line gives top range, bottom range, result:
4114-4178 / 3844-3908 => 1.22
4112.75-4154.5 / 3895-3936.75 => 1.34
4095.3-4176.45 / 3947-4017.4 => 1.15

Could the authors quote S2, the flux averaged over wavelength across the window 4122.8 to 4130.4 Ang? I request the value 6.68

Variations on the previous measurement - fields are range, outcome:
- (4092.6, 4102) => 5.6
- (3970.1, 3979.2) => 4.97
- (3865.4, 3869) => 6.26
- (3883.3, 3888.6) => 4.94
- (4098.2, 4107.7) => 4.92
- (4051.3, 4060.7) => 6.68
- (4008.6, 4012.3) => 6.89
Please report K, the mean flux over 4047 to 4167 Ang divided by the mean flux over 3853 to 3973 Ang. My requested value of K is 1.2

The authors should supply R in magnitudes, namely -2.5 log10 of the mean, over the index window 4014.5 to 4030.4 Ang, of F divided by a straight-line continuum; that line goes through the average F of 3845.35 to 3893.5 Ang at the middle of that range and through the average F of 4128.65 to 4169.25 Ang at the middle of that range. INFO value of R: -0.069 mag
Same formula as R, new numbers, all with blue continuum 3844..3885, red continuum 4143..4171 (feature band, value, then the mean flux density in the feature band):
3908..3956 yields 0.21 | 5.42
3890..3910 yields 0.08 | 6.09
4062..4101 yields 0.03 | 6.48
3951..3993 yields 0.20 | 5.51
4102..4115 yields 0.14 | 5.88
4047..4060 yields -0.03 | 6.81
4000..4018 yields -0.03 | 6.82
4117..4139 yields 0.02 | 6.58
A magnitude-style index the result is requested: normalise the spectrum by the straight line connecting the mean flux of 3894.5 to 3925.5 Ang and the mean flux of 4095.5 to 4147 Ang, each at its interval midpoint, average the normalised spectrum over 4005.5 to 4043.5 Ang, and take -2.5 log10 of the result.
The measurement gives -0.09 mag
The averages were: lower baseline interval 6.33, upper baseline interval 6.24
